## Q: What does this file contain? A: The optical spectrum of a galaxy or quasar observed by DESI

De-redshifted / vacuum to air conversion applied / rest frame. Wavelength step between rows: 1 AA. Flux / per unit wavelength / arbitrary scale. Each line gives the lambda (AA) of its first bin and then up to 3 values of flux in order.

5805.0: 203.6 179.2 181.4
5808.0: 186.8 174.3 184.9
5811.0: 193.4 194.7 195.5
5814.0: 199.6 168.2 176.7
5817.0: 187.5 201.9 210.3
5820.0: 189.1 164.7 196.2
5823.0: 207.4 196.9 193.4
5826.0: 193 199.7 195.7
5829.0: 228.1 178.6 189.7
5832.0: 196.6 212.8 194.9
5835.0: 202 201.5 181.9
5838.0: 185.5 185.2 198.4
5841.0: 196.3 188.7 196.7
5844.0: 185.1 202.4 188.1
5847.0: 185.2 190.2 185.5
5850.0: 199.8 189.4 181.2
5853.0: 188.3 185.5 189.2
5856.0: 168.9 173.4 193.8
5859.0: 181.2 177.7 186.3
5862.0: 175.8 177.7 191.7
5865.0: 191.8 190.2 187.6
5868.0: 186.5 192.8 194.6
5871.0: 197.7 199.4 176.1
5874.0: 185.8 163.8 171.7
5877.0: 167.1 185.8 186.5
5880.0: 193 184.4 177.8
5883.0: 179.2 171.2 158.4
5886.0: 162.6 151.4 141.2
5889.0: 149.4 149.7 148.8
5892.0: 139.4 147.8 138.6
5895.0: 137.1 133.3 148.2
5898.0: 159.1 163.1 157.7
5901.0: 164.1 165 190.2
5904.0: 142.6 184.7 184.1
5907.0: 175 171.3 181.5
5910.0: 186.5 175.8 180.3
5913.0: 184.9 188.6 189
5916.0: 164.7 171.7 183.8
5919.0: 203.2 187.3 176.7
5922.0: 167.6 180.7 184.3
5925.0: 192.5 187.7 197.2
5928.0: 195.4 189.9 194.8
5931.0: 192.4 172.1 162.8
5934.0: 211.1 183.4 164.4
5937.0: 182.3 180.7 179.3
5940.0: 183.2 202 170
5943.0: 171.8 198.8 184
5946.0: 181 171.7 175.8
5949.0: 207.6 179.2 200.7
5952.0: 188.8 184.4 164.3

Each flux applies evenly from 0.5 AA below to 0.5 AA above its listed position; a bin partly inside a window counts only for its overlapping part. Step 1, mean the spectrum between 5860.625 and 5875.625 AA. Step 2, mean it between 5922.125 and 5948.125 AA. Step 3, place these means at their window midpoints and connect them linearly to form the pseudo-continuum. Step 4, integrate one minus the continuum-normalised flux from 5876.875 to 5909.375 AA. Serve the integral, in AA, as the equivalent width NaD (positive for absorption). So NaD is 3.9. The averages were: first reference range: 186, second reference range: 184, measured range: 163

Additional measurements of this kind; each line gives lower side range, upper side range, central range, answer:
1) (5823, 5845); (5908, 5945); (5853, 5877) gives 0.96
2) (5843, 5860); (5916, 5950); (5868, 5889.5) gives 1.15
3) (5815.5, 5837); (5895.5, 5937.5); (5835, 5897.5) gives 3.35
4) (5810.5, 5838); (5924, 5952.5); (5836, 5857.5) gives 0.49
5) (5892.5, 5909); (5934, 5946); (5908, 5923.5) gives -1.09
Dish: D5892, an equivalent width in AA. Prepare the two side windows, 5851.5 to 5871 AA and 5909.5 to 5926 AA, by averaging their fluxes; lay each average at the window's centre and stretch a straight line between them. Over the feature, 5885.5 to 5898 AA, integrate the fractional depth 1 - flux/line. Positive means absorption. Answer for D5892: 2.6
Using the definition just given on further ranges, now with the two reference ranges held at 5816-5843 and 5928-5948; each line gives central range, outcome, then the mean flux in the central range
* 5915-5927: 0.14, 183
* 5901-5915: 0.65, 178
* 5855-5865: 0.52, 182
